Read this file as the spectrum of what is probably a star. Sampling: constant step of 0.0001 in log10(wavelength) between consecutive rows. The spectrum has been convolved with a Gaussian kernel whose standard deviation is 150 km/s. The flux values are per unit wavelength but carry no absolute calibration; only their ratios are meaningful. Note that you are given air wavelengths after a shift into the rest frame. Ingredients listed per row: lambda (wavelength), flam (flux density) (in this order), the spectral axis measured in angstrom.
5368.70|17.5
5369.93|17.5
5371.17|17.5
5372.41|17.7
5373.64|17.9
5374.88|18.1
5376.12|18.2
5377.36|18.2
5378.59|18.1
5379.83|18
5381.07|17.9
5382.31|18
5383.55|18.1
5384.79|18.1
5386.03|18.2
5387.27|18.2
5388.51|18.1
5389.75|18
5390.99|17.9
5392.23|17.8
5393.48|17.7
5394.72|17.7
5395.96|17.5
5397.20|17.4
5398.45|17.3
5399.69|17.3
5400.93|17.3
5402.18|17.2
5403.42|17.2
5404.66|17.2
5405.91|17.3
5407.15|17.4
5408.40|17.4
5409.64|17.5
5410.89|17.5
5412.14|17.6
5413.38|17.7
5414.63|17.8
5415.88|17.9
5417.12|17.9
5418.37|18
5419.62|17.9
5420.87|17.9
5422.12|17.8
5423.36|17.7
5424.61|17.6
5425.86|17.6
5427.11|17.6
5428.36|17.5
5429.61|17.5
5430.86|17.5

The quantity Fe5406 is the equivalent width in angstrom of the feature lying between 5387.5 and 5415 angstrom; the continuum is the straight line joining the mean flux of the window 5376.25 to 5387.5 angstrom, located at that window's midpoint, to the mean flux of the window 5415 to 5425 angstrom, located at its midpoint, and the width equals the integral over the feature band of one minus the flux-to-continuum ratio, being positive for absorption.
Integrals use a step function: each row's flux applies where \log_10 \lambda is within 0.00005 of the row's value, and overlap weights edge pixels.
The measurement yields 0.7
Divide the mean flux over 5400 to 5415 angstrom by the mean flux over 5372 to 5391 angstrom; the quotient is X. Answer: 0.96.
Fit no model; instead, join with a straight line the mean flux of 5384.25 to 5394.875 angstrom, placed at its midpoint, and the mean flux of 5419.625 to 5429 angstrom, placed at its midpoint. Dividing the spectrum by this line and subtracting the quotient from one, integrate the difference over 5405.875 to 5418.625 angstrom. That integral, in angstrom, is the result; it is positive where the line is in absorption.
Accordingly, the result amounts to 0.1 angstrom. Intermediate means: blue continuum 18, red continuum 17.7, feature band 17.6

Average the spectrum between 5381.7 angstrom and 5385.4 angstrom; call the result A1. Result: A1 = 18.1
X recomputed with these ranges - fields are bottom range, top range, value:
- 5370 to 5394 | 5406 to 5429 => 0.98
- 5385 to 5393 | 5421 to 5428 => 0.98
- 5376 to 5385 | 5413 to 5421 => 0.99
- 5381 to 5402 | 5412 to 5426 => 1.00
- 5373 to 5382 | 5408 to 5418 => 0.98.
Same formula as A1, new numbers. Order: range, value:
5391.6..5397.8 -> 17.6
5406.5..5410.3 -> 17.4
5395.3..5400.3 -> 17.4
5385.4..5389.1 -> 18.2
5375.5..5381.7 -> 18.1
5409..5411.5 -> 17.5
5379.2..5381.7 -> 17.9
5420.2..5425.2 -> 17.8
